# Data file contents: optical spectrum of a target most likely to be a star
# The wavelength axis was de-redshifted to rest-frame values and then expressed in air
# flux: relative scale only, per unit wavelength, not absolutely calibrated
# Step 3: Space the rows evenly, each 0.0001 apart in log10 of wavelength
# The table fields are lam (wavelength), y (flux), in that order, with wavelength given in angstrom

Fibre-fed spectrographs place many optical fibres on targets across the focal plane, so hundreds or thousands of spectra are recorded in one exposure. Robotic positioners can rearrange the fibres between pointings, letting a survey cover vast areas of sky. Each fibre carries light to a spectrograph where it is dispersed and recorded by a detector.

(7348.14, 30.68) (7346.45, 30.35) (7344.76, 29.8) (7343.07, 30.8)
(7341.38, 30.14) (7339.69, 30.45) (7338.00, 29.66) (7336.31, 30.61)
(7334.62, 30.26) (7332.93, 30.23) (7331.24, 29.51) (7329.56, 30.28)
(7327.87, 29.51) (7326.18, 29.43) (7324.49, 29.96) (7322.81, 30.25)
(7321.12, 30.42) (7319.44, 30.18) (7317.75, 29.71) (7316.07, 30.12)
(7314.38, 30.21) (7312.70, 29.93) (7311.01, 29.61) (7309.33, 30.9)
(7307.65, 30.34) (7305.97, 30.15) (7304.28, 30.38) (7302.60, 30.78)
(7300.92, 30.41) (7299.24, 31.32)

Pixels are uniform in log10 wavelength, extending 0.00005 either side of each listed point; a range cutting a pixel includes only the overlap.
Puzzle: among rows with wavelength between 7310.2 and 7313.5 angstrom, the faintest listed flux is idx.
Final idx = 29.61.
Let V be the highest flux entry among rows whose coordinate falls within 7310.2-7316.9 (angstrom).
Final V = 30.21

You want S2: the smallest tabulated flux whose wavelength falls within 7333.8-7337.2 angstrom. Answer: 30.26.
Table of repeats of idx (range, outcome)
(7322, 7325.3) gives 29.96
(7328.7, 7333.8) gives 29.51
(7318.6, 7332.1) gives 29.43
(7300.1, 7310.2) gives 30.15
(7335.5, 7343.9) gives 29.66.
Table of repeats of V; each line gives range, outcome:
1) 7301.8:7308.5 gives 30.78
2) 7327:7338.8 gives 30.61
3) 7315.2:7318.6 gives 30.12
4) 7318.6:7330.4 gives 30.42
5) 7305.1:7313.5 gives 30.9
